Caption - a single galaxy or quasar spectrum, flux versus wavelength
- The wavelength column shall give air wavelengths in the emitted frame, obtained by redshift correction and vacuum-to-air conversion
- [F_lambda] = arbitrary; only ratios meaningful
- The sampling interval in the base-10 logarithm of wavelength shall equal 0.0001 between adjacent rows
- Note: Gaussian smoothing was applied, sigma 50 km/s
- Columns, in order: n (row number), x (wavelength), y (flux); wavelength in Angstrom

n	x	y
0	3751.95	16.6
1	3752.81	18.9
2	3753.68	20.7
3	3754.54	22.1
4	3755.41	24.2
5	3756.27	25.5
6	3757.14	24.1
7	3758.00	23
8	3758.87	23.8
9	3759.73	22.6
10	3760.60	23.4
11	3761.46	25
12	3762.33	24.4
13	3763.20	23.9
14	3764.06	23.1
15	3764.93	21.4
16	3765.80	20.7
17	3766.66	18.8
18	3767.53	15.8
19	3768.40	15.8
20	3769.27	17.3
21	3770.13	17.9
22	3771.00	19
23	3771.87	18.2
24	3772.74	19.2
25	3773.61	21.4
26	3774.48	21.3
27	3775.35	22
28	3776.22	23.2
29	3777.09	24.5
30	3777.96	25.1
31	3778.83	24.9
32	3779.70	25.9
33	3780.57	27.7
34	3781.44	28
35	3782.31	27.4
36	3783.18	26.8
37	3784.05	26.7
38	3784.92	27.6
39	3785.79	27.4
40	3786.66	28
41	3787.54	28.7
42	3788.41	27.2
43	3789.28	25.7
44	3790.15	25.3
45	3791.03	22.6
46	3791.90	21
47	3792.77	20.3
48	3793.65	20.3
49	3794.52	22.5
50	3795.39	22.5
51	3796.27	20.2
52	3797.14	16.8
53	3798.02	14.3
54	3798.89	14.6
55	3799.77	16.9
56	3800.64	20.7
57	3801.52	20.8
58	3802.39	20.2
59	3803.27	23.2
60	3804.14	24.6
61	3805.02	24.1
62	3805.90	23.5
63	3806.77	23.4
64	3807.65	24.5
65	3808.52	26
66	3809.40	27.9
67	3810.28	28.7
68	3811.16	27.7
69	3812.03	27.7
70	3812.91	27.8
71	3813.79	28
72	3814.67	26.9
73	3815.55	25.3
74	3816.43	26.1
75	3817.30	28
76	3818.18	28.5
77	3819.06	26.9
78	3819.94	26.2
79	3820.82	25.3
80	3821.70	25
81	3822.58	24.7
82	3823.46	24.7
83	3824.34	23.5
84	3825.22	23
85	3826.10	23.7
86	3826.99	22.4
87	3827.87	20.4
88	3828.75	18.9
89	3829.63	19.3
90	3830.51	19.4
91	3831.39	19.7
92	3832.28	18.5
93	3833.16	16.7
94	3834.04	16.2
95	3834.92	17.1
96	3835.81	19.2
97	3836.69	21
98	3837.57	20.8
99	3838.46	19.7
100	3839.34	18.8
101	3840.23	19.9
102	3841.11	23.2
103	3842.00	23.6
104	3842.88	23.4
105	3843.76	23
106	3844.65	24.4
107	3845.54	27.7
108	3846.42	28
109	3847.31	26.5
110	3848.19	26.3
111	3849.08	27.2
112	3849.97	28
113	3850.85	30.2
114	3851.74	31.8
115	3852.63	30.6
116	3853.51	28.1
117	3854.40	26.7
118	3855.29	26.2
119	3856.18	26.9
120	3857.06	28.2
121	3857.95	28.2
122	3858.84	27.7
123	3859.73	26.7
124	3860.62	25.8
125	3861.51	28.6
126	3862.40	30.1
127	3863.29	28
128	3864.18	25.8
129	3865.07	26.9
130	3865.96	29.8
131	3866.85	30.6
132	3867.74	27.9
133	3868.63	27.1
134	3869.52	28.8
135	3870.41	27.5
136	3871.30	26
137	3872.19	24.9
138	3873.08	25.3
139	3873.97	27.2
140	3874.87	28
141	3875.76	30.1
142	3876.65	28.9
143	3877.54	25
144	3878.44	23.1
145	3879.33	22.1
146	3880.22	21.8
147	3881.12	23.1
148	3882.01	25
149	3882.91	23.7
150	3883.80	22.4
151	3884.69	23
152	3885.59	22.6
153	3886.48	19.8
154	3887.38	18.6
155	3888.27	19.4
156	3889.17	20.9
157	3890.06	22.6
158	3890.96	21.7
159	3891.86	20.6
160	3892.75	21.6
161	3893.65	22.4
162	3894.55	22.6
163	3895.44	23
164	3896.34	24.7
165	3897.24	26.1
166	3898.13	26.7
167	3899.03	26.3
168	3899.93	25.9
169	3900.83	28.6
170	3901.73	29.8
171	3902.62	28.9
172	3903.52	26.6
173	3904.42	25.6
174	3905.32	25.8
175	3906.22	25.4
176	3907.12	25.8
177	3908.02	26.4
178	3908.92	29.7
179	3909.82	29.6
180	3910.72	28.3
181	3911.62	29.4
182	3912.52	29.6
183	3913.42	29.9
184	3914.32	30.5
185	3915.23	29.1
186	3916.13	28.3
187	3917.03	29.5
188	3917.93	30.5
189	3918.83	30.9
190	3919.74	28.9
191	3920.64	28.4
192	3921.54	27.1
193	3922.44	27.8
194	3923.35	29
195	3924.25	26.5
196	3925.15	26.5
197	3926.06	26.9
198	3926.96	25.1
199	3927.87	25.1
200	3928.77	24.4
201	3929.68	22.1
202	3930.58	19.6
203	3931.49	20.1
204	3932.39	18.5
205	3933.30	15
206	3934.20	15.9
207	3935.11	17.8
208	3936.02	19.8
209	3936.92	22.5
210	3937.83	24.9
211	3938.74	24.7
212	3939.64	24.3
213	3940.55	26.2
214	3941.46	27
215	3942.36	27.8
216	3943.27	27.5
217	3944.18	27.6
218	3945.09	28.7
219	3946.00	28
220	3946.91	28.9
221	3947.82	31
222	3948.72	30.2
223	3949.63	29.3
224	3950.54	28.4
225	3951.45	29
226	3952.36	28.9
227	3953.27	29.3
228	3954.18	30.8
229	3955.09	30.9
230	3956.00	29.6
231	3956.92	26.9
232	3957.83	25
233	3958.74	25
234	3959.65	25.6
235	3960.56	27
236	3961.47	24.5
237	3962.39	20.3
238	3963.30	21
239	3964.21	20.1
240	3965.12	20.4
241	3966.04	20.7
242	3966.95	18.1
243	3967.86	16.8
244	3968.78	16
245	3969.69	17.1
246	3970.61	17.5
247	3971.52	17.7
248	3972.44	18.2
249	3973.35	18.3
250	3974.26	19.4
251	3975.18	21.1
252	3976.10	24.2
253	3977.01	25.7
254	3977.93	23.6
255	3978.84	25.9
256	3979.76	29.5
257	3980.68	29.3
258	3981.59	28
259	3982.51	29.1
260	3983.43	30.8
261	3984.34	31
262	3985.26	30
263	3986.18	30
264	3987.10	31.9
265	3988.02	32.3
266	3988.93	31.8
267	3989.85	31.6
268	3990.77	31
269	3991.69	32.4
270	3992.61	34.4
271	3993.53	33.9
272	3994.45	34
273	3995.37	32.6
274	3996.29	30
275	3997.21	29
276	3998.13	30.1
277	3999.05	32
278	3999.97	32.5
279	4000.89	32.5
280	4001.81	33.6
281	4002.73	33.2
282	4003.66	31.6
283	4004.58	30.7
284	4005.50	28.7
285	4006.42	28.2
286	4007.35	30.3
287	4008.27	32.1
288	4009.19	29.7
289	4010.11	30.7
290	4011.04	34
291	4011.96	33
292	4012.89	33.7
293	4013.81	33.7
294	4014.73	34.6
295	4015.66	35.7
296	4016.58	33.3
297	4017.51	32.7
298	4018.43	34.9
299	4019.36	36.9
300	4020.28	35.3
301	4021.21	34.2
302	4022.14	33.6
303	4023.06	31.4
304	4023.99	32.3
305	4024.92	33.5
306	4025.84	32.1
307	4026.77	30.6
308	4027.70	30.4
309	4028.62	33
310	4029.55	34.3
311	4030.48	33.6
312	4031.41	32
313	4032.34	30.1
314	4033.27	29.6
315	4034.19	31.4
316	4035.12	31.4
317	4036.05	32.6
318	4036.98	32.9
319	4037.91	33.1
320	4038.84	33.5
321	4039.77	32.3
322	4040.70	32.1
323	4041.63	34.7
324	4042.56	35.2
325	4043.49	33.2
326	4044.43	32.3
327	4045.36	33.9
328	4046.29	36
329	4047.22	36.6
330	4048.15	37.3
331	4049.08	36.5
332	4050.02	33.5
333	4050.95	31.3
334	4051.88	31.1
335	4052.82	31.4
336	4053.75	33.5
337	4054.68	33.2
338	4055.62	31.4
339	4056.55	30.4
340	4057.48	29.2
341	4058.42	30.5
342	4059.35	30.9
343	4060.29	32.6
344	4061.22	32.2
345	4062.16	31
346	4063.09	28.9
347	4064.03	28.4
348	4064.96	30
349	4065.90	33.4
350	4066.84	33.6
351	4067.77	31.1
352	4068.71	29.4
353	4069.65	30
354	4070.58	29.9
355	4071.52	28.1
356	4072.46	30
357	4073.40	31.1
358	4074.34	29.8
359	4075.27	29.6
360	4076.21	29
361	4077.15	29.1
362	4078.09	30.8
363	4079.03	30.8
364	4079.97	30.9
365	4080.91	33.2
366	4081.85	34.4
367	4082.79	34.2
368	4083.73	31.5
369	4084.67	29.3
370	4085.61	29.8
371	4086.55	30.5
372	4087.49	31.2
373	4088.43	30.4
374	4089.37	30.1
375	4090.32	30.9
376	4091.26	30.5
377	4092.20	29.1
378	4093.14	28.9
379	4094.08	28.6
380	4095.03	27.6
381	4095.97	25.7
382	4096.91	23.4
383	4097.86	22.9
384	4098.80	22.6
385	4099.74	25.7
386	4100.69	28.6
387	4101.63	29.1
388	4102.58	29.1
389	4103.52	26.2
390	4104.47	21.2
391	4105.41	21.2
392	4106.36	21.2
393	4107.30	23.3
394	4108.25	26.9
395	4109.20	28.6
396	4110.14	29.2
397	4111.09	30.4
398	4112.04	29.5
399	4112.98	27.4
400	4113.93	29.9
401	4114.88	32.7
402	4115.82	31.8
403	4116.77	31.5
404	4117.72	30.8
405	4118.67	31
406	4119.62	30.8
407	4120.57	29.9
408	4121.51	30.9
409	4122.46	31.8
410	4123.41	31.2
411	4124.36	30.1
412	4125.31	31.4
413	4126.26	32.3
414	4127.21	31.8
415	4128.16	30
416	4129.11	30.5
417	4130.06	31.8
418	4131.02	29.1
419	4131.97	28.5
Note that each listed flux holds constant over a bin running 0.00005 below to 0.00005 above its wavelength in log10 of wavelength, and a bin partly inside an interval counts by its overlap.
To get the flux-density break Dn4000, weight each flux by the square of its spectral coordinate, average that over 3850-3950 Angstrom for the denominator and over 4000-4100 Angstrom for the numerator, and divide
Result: 1.3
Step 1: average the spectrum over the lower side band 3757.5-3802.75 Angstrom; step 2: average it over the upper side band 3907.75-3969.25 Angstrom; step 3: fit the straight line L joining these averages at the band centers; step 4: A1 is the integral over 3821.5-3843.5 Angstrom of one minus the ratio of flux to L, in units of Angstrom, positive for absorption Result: 2.4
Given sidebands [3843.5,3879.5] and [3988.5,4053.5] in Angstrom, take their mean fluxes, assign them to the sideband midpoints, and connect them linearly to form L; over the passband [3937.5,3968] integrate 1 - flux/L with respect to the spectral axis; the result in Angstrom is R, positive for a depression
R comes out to 4.3 Angstrom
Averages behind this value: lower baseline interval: 27.4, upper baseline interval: 32.7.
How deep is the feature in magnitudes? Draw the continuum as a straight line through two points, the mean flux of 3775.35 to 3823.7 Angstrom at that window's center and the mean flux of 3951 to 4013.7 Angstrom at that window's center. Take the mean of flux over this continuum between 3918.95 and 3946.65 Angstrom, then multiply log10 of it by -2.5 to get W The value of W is 0.09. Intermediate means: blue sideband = 24.5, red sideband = 27.6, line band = 24.6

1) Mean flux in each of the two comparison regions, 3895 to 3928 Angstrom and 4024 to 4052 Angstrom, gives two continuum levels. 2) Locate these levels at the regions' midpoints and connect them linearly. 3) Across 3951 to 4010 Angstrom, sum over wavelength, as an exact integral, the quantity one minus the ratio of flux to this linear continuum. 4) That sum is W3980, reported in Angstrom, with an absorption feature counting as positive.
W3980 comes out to 6.5 Angstrom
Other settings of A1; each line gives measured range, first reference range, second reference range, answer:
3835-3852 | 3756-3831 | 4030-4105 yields 0.40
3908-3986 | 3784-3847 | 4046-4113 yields 2.91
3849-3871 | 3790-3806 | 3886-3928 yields -4.01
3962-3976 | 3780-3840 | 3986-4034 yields 5.28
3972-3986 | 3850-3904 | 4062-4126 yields 0.89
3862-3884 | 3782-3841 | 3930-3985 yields -2.62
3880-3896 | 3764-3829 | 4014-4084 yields 2.79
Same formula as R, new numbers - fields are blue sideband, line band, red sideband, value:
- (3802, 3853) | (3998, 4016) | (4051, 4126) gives -2.69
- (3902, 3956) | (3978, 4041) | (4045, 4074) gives -4.36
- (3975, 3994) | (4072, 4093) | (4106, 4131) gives -0.64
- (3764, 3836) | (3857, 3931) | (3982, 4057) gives 2.33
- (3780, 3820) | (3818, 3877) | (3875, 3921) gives 0.04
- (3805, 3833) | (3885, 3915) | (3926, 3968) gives -0.91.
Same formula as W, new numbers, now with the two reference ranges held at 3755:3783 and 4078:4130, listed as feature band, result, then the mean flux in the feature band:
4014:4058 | -0.188 mag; 33.1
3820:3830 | 0.030 mag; 23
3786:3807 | 0.049 mag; 22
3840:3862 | -0.112 mag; 26.8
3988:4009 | -0.170 mag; 31.6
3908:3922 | -0.152 mag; 29.2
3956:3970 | 0.199 mag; 21.9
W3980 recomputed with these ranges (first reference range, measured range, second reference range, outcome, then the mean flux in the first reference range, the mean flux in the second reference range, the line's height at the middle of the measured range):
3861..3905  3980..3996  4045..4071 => -1.1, 25.2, 32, 29.3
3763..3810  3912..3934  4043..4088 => 0.7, 22.6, 31.6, 27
